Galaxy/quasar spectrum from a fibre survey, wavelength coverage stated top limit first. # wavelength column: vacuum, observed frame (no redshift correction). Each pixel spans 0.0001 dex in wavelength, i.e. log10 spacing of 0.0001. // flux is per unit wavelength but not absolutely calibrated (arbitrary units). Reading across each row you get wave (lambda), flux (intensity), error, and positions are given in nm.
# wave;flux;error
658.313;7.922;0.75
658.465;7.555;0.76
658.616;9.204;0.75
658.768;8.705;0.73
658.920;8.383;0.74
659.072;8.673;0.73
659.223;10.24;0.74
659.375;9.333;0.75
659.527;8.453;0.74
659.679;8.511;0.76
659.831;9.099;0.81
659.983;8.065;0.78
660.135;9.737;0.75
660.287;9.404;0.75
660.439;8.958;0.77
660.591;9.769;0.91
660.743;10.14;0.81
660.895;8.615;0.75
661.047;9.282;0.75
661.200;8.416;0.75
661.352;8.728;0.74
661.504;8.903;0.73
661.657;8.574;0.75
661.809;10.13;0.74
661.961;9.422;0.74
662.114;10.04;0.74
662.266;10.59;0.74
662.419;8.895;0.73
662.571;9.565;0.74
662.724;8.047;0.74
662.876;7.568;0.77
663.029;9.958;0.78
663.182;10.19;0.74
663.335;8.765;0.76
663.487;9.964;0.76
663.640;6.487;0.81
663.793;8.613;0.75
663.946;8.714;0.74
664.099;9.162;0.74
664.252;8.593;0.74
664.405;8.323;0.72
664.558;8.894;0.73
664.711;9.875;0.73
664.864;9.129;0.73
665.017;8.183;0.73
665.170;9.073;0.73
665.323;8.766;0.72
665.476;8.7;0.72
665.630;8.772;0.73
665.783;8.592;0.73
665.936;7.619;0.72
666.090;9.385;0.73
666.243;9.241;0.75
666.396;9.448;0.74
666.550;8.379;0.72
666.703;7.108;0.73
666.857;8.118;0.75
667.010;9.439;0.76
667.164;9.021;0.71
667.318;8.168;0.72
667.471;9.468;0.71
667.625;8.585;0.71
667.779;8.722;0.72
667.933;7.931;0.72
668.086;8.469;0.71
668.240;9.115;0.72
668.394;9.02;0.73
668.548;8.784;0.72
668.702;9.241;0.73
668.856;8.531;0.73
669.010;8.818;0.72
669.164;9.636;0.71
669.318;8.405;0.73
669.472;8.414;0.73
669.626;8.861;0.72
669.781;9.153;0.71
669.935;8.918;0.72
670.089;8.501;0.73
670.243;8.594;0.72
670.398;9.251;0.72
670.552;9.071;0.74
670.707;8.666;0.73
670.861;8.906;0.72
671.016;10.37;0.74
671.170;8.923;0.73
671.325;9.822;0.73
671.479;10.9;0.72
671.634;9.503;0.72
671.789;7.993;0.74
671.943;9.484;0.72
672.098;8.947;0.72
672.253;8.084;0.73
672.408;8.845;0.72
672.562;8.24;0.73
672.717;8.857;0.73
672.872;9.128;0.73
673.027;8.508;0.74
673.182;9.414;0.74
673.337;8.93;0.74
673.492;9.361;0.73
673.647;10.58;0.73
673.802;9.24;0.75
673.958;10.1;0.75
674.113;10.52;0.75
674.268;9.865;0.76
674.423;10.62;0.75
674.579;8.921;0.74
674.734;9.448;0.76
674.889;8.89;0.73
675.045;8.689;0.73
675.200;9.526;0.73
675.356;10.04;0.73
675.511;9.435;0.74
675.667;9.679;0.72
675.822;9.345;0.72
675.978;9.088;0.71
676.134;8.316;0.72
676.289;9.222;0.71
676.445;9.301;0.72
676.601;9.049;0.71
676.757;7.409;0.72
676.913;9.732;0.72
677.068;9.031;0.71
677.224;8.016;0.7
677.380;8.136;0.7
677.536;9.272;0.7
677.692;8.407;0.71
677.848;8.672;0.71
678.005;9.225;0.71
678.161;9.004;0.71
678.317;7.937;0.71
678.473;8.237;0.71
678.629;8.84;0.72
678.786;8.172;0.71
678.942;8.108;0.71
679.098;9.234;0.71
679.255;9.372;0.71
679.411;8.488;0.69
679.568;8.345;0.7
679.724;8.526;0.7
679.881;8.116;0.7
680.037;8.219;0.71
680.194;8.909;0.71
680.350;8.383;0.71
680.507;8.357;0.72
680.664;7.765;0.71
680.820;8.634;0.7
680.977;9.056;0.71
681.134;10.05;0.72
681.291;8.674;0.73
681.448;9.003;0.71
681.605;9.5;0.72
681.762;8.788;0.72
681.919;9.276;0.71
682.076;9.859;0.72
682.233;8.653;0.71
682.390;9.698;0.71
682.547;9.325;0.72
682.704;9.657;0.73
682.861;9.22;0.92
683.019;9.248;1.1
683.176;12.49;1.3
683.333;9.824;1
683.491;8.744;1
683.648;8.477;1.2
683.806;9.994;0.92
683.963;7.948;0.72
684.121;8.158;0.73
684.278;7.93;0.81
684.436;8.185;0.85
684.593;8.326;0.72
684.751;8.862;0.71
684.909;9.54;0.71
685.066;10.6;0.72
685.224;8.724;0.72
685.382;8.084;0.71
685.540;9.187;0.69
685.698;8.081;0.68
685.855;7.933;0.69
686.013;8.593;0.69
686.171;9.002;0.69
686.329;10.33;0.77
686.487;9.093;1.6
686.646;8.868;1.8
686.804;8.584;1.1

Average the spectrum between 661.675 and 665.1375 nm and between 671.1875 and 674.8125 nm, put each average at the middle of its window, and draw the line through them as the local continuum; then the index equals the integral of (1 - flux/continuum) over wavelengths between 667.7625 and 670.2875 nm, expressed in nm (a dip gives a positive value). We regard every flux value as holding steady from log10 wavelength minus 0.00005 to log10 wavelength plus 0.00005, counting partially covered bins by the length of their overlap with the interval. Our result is 0.12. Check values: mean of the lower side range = 9.04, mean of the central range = 8.78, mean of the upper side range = 9.35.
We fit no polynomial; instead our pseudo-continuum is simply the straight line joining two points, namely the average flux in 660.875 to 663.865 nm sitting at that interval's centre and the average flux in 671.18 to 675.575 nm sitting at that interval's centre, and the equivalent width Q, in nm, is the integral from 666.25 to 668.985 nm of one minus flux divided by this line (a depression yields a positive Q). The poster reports 0.15 nm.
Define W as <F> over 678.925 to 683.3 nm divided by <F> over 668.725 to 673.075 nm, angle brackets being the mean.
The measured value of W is 1.01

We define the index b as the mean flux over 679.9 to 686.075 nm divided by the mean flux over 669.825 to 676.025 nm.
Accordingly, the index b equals 0.97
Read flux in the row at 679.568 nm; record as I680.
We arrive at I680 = 8.345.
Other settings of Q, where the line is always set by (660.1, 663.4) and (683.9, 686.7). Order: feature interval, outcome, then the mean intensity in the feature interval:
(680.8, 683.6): -0.20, 9.43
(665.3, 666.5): 0.05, 8.81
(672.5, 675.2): -0.12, 9.38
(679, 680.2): 0.03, 8.62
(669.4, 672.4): 0.00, 9.07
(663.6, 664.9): 0.07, 8.69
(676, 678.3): 0.04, 8.76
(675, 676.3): -0.05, 9.28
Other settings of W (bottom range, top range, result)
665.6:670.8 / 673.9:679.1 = 1.03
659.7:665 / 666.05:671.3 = 0.98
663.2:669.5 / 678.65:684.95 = 1.02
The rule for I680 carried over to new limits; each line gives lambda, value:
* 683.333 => 9.824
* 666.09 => 9.385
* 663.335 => 8.765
